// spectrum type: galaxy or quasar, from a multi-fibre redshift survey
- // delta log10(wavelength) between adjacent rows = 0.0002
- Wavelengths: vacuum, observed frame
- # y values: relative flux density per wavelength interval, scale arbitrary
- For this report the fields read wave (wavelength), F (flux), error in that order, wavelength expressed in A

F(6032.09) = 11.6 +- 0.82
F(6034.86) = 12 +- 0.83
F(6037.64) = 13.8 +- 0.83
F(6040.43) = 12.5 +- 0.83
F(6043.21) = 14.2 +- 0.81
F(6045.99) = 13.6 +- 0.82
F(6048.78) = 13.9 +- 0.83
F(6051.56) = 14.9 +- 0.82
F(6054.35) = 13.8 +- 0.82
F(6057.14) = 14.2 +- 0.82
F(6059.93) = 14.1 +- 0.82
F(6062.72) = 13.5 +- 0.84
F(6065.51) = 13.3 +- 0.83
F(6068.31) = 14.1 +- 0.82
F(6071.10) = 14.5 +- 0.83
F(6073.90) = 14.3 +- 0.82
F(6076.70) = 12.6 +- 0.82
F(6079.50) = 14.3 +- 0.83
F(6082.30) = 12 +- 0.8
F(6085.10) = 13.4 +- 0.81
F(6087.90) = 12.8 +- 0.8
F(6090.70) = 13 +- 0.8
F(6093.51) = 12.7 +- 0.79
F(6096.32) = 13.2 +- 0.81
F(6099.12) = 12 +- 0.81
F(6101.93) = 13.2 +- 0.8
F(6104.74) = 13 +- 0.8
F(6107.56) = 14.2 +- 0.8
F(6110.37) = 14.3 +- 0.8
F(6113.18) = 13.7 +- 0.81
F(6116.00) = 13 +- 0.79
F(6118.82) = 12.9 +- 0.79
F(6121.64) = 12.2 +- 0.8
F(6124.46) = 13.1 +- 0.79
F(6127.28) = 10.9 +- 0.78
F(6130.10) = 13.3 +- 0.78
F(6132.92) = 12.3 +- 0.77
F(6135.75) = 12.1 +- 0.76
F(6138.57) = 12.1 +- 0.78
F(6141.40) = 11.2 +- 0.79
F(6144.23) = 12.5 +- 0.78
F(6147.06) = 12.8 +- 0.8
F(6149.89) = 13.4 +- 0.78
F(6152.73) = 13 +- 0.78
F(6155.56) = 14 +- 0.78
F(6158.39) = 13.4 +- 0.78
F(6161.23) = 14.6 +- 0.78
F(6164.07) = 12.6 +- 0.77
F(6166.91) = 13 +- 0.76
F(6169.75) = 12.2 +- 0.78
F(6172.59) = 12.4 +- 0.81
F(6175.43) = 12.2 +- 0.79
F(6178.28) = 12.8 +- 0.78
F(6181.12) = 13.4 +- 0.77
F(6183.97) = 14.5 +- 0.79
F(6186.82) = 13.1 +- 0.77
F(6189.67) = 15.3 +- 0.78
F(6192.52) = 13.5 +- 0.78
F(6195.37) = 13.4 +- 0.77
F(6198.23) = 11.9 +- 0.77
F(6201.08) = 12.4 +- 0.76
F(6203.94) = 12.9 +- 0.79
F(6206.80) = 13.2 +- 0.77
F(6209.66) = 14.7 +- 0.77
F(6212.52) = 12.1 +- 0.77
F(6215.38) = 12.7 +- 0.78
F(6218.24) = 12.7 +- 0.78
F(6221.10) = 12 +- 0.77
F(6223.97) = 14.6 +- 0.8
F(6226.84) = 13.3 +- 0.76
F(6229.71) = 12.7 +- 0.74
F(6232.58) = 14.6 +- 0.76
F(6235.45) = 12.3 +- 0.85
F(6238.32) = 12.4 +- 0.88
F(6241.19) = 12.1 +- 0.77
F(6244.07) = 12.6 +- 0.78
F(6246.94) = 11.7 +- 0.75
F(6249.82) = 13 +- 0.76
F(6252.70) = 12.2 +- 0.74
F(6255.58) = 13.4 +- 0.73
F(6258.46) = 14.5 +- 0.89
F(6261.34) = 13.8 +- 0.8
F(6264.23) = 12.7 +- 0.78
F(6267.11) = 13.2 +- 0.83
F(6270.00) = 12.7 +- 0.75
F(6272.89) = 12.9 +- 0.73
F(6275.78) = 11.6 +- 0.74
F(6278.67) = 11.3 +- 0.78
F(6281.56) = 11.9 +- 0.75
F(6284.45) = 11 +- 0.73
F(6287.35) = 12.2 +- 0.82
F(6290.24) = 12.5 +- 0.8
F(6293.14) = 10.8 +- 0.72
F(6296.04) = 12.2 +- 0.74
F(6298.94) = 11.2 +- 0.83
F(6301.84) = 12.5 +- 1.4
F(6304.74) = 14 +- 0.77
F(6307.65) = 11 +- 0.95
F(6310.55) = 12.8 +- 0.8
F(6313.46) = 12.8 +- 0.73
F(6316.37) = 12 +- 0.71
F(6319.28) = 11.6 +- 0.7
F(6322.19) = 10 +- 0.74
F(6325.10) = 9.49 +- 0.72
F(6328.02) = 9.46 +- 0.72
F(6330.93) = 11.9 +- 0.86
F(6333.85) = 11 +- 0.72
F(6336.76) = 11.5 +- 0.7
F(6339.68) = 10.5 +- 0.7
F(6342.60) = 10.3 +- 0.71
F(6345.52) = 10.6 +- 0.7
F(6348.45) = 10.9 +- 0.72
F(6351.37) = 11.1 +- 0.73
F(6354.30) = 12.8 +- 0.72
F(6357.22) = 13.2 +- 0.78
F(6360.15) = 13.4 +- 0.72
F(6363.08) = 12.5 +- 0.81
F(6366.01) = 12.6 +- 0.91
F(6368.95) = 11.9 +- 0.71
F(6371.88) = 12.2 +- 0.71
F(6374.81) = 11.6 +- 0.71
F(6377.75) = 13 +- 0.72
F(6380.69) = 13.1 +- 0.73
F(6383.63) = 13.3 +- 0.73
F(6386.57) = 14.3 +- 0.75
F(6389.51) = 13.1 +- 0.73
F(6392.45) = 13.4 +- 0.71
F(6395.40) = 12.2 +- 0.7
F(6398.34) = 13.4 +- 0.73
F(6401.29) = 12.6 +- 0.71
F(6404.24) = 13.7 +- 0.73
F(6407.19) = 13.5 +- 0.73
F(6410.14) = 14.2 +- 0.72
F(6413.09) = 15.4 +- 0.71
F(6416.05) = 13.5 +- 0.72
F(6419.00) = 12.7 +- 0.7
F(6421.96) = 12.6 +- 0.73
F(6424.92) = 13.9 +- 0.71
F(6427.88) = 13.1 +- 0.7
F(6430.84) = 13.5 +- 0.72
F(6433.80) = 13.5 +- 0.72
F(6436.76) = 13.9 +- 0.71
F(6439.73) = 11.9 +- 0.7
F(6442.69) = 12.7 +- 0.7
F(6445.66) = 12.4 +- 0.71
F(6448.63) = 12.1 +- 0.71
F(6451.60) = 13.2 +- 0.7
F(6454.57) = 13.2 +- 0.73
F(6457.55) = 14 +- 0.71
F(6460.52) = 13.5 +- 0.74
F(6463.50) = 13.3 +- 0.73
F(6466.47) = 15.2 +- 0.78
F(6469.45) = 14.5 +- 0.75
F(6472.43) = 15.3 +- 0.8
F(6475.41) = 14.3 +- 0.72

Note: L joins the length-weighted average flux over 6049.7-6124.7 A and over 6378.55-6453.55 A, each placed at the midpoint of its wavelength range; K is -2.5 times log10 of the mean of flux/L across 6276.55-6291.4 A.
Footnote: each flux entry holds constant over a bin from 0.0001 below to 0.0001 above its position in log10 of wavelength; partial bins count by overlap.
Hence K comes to 0.135 mag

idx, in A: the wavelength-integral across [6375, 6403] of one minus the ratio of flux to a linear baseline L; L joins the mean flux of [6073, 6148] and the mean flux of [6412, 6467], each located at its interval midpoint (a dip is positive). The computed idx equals 0.30 A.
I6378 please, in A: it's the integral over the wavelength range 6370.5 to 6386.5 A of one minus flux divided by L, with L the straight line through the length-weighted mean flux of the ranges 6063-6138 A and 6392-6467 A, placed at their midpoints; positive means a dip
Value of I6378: 0.6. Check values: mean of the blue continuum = 13.1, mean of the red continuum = 13.3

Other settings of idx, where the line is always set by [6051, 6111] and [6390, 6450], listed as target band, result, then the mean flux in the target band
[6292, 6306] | 1.2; 12.1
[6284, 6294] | 1.2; 11.7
